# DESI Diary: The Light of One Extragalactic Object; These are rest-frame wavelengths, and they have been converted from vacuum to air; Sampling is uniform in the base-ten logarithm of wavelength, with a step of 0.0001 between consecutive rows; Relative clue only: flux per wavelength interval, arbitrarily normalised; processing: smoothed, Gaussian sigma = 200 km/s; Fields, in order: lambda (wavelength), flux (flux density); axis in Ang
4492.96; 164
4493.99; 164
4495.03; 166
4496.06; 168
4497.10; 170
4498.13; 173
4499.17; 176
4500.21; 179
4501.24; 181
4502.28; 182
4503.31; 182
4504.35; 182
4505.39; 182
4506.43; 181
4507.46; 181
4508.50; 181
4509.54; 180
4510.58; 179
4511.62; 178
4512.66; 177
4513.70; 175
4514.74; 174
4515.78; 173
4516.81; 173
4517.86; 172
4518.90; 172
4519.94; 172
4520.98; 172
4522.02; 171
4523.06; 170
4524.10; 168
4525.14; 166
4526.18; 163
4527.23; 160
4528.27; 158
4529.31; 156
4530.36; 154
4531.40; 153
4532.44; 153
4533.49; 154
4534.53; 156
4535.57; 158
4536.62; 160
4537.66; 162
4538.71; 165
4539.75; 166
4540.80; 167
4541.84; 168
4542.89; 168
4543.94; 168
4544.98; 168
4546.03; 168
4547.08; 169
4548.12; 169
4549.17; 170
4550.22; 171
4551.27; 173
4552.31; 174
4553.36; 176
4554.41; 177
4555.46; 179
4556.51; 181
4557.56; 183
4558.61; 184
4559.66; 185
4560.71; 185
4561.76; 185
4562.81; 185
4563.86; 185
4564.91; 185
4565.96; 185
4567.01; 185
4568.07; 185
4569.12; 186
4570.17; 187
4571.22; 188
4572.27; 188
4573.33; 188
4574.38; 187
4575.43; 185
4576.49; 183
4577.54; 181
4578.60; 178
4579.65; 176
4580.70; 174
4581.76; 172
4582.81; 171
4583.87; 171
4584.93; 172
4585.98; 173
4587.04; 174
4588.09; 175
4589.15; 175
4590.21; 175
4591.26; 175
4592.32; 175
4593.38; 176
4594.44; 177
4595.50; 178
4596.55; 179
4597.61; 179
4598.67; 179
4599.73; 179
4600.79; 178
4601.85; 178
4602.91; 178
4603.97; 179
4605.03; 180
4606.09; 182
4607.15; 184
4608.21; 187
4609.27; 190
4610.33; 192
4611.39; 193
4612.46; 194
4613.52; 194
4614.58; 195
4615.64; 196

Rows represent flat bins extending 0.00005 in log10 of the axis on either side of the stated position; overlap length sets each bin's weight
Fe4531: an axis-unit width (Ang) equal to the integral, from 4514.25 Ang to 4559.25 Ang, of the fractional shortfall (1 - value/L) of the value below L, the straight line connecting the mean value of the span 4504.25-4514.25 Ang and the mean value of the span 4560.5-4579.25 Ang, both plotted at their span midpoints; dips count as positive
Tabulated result 3.49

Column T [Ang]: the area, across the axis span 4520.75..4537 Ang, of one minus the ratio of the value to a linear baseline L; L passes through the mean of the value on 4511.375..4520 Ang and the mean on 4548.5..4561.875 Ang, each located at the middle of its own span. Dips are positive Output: 1.4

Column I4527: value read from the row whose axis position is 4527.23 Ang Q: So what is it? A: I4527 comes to 160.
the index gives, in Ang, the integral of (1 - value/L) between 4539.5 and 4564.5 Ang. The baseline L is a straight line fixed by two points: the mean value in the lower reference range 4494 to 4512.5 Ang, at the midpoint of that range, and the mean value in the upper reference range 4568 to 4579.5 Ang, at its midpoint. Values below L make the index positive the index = 1.0 Ang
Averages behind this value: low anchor 177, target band 175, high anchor 185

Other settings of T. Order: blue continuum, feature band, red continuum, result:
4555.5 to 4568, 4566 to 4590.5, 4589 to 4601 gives 0.13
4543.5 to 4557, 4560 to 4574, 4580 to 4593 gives -1.04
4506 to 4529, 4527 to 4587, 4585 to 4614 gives 0.92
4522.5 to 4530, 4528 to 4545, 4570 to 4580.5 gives 0.67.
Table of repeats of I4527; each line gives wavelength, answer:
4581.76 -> 172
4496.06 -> 168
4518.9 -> 172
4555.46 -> 179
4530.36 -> 154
